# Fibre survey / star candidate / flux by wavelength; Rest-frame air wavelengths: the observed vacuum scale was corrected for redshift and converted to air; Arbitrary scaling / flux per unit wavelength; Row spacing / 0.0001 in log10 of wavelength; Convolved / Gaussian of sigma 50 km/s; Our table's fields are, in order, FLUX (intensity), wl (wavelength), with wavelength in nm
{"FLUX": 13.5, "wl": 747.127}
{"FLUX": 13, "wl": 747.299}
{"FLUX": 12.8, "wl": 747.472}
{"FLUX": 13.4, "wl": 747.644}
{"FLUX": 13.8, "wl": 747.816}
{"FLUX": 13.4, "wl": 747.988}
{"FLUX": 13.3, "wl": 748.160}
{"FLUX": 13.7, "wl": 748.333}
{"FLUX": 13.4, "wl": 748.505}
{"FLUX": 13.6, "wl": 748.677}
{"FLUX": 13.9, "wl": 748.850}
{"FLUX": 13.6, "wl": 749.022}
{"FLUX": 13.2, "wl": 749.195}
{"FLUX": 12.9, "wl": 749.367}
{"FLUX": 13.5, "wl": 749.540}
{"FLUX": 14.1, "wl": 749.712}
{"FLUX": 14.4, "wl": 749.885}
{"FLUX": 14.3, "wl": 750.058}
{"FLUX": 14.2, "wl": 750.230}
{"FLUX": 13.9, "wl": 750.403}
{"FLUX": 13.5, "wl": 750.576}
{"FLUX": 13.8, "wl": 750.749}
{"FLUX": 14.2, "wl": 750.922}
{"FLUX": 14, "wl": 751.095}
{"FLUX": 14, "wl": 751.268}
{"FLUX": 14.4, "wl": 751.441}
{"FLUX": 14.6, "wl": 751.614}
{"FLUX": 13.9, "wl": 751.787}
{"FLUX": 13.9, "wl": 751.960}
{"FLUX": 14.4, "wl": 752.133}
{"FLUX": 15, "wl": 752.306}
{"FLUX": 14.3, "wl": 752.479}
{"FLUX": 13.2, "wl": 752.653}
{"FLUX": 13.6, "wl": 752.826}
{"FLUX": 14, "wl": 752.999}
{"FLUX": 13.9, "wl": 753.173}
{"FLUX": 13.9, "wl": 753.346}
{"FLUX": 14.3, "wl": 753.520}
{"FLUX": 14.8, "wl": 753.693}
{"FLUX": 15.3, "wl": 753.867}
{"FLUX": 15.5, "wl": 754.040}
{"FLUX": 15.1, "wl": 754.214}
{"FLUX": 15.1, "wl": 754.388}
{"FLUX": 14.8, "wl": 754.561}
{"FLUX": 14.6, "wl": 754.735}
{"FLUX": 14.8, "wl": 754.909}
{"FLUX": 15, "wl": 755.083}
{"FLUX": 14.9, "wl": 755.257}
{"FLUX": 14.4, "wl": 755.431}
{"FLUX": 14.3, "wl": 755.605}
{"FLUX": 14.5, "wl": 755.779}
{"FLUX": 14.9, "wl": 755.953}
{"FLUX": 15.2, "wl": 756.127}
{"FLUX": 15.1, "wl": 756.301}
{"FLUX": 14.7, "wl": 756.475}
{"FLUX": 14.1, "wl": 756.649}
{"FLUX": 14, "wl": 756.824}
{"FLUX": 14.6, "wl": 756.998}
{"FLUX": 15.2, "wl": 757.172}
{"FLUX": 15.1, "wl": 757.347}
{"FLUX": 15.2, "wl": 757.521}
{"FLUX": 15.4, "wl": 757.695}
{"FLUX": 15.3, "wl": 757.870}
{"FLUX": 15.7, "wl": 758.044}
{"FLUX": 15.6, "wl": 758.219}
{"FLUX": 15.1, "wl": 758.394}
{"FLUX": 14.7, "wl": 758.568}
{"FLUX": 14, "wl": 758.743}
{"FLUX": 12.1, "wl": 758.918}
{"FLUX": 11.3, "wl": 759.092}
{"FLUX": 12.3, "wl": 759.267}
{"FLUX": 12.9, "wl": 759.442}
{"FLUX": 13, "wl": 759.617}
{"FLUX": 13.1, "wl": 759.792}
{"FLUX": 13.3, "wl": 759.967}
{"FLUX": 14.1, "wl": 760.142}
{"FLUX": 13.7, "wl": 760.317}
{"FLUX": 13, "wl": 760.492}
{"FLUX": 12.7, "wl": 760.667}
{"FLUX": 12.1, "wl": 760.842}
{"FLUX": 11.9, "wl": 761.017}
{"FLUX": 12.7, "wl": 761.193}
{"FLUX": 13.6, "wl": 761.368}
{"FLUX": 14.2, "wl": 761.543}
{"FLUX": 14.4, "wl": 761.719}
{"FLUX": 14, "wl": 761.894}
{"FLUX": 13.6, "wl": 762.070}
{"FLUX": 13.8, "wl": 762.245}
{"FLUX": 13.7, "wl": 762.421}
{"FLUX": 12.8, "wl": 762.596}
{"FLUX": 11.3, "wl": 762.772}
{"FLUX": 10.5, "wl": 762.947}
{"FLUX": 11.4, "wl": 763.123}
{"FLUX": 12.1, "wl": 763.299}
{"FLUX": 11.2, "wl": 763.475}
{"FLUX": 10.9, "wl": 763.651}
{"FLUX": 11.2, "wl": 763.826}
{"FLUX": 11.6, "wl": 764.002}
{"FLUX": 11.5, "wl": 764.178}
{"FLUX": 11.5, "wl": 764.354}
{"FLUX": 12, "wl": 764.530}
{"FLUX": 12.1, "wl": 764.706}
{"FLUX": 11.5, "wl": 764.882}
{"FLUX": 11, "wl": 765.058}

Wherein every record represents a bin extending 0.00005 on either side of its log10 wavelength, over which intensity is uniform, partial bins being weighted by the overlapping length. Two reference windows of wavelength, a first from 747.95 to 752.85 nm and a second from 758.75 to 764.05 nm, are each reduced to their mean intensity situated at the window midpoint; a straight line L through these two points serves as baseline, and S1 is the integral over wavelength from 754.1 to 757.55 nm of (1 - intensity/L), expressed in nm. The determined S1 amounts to -0.39 nm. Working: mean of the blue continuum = 13.9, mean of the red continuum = 12.6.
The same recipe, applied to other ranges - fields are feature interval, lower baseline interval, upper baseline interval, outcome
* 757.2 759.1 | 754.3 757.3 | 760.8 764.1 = -0.098 nm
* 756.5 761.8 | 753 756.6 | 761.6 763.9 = -0.140 nm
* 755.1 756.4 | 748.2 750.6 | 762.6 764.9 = -0.207 nm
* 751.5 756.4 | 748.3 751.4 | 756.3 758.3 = -0.030 nm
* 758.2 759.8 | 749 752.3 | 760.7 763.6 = -0.036 nm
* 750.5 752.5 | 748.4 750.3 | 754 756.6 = -0.004 nm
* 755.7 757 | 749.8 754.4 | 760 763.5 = -0.094 nm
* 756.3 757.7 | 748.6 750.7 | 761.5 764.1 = -0.190 nm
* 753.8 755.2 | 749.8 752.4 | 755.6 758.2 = -0.039 nm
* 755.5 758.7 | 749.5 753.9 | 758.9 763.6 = -0.374 nm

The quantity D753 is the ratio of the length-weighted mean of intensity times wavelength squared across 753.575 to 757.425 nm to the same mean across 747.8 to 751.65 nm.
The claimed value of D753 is 1.1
